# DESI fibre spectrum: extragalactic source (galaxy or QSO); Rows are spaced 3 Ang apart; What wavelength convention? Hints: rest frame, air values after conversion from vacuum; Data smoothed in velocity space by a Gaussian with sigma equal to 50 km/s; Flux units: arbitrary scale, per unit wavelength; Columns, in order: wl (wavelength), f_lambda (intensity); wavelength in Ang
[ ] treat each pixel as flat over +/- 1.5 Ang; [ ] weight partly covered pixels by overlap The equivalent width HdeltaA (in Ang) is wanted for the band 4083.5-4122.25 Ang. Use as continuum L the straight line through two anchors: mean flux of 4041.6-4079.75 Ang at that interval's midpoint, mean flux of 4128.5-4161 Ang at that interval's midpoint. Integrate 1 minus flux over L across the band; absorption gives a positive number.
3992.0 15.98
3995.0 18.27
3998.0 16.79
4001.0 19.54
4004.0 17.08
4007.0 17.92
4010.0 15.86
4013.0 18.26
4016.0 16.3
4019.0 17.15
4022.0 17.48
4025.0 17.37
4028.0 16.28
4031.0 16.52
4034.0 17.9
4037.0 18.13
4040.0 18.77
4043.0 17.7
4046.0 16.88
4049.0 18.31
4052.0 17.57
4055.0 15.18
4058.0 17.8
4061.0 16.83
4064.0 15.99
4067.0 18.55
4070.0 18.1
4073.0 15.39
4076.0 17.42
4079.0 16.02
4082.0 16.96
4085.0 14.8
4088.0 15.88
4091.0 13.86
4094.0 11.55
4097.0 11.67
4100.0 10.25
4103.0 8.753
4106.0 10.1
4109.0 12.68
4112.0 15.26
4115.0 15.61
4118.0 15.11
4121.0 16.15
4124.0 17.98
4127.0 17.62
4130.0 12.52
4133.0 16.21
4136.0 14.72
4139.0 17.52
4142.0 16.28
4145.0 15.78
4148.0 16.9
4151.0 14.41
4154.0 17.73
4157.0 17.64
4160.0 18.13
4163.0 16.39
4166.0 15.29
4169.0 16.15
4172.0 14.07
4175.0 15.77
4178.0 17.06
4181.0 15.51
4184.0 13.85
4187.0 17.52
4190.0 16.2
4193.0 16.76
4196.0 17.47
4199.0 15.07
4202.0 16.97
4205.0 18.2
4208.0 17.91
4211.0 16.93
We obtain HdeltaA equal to 8.0 Ang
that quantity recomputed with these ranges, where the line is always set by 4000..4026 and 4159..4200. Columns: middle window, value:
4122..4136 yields 0.5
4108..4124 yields 1.2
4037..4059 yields -0.5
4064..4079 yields -0.1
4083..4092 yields 1.0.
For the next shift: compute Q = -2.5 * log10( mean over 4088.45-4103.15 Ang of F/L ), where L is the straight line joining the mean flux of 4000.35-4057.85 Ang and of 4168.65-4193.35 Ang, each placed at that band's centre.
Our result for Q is 0.379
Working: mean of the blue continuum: 17.4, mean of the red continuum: 15.8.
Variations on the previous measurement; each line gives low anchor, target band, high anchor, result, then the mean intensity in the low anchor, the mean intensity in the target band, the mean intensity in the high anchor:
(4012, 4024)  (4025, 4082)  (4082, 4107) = -0.15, 17.3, 17.2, 12.4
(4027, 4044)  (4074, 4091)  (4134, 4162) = 0.08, 17.6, 16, 16.6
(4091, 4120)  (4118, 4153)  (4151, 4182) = -0.12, 12.5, 16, 16.3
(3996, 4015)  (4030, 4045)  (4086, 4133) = -0.09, 17.6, 17.8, 13.8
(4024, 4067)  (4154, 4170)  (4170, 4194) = -0.05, 17.3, 16.8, 15.8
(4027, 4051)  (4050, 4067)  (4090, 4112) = -0.08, 17.6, 16.9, 11.5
